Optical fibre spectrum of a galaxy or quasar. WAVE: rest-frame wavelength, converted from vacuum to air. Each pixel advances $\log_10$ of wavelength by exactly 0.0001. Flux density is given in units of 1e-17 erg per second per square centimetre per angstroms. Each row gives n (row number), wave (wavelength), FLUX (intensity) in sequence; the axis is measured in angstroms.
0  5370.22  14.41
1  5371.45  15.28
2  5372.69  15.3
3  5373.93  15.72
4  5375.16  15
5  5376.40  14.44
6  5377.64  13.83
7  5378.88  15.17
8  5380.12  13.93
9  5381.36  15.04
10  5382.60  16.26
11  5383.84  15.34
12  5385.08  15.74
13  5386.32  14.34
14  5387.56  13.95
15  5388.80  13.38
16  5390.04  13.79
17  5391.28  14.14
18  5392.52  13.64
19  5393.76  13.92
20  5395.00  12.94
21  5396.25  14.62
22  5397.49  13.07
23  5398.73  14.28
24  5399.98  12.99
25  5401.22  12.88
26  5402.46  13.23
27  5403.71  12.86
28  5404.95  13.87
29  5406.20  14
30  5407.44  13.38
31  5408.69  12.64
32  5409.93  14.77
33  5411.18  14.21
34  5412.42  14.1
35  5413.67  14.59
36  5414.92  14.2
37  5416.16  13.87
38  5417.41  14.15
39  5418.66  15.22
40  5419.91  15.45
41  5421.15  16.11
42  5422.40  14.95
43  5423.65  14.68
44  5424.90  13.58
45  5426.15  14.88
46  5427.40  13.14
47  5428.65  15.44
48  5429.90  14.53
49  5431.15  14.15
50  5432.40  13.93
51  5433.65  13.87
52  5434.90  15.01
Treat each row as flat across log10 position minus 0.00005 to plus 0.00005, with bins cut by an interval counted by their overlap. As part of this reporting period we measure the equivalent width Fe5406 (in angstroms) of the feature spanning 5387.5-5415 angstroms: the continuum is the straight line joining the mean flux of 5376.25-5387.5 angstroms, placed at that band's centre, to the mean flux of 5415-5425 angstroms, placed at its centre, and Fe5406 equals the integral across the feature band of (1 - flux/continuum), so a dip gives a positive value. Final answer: 2.1 angstroms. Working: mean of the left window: 14.9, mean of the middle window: 13.7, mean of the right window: 14.8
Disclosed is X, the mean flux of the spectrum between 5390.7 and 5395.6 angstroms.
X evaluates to 13.7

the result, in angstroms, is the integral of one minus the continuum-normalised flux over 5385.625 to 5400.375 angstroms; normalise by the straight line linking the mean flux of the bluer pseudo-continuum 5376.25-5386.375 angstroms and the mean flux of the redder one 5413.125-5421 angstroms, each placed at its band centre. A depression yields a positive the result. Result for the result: 1.1 angstroms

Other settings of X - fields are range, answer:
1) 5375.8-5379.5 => 14.5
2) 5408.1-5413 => 14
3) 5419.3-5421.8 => 15.8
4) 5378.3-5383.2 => 15.1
